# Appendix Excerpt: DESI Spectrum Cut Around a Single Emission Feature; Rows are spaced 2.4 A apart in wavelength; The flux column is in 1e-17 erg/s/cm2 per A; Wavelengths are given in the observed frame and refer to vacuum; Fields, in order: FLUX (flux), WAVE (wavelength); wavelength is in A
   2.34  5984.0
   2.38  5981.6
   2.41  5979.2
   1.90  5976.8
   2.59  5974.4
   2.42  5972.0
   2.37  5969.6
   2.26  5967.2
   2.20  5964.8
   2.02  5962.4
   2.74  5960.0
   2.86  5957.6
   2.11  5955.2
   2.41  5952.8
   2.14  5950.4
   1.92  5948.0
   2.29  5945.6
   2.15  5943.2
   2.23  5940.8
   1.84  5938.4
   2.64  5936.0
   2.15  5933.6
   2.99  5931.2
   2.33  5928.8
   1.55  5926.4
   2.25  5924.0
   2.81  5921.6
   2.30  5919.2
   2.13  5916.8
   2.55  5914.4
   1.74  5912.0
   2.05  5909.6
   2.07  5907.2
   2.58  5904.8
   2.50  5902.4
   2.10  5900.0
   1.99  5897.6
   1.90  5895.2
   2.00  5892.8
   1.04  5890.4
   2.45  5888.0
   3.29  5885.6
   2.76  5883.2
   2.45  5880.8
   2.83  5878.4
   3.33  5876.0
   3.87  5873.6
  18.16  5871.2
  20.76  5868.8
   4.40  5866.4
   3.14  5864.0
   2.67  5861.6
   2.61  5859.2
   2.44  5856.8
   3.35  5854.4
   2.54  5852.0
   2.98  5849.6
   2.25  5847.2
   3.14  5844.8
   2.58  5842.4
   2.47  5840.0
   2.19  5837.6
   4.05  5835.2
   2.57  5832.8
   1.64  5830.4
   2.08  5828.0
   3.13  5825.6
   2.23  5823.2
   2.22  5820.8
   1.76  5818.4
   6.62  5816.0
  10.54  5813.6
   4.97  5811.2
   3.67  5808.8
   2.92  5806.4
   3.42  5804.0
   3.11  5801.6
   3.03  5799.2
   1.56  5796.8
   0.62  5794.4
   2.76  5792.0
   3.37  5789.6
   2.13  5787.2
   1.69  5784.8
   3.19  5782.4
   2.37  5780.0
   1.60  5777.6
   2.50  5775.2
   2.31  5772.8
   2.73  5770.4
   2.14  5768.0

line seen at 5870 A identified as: [O III]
